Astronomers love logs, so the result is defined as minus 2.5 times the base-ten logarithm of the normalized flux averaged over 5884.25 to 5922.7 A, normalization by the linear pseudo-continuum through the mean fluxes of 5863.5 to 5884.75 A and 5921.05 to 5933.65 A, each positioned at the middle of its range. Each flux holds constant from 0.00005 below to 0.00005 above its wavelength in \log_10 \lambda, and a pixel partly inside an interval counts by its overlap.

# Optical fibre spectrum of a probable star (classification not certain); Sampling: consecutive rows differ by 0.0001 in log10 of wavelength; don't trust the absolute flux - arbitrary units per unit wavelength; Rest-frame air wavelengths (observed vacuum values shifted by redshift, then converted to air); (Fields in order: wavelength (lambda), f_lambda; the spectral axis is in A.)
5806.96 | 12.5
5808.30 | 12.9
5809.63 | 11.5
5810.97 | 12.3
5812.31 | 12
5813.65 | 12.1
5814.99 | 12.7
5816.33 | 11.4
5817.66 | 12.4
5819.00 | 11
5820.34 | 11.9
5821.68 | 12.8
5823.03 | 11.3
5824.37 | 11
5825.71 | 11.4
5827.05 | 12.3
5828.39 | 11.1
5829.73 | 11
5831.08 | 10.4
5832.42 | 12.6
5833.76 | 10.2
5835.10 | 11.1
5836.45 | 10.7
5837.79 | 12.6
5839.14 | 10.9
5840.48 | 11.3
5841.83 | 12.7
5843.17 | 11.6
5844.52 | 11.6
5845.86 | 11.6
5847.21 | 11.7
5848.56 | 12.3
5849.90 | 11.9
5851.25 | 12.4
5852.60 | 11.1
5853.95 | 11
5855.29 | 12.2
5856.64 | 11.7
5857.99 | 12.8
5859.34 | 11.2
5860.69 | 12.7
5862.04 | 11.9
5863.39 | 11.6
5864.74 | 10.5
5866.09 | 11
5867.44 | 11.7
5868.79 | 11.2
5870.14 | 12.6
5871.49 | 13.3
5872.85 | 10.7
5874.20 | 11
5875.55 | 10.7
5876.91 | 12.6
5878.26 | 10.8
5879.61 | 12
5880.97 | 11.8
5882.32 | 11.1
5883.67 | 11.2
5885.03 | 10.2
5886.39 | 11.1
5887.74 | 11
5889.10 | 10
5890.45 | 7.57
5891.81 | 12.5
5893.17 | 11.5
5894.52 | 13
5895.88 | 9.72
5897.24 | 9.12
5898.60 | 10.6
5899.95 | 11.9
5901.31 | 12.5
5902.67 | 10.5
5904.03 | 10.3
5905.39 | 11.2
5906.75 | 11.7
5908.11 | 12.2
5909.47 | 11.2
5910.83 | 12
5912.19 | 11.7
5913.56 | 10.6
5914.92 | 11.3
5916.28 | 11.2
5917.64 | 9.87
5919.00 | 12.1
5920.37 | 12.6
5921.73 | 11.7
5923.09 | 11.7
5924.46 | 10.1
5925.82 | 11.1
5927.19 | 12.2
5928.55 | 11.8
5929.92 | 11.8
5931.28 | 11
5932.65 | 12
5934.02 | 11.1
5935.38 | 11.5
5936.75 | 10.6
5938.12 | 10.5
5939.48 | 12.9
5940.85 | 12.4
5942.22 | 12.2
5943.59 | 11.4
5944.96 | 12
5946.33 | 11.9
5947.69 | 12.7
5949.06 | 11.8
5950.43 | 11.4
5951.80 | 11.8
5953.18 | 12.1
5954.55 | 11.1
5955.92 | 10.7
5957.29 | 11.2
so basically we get 0.03 mag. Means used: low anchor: 11.5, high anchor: 11.5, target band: 11.1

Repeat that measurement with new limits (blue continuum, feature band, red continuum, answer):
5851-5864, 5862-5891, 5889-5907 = 0.02 mag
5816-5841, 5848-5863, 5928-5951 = -0.04 mag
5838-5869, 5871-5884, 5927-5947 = 0.02 mag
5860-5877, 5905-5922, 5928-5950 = 0.02 mag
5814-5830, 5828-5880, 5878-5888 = -0.02 mag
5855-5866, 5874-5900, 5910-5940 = 0.06 mag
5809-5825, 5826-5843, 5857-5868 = 0.03 mag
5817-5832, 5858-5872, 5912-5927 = -0.04 mag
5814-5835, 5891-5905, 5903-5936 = 0.03 mag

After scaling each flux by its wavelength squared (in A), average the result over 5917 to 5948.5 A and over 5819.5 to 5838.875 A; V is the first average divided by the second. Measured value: 1.05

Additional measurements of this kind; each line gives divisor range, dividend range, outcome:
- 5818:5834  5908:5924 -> 1.03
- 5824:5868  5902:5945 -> 1.02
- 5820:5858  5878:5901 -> 0.96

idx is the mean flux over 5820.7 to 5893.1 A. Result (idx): 11.5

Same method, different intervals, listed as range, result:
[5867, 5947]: 11.4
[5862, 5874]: 11.6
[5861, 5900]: 11.2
